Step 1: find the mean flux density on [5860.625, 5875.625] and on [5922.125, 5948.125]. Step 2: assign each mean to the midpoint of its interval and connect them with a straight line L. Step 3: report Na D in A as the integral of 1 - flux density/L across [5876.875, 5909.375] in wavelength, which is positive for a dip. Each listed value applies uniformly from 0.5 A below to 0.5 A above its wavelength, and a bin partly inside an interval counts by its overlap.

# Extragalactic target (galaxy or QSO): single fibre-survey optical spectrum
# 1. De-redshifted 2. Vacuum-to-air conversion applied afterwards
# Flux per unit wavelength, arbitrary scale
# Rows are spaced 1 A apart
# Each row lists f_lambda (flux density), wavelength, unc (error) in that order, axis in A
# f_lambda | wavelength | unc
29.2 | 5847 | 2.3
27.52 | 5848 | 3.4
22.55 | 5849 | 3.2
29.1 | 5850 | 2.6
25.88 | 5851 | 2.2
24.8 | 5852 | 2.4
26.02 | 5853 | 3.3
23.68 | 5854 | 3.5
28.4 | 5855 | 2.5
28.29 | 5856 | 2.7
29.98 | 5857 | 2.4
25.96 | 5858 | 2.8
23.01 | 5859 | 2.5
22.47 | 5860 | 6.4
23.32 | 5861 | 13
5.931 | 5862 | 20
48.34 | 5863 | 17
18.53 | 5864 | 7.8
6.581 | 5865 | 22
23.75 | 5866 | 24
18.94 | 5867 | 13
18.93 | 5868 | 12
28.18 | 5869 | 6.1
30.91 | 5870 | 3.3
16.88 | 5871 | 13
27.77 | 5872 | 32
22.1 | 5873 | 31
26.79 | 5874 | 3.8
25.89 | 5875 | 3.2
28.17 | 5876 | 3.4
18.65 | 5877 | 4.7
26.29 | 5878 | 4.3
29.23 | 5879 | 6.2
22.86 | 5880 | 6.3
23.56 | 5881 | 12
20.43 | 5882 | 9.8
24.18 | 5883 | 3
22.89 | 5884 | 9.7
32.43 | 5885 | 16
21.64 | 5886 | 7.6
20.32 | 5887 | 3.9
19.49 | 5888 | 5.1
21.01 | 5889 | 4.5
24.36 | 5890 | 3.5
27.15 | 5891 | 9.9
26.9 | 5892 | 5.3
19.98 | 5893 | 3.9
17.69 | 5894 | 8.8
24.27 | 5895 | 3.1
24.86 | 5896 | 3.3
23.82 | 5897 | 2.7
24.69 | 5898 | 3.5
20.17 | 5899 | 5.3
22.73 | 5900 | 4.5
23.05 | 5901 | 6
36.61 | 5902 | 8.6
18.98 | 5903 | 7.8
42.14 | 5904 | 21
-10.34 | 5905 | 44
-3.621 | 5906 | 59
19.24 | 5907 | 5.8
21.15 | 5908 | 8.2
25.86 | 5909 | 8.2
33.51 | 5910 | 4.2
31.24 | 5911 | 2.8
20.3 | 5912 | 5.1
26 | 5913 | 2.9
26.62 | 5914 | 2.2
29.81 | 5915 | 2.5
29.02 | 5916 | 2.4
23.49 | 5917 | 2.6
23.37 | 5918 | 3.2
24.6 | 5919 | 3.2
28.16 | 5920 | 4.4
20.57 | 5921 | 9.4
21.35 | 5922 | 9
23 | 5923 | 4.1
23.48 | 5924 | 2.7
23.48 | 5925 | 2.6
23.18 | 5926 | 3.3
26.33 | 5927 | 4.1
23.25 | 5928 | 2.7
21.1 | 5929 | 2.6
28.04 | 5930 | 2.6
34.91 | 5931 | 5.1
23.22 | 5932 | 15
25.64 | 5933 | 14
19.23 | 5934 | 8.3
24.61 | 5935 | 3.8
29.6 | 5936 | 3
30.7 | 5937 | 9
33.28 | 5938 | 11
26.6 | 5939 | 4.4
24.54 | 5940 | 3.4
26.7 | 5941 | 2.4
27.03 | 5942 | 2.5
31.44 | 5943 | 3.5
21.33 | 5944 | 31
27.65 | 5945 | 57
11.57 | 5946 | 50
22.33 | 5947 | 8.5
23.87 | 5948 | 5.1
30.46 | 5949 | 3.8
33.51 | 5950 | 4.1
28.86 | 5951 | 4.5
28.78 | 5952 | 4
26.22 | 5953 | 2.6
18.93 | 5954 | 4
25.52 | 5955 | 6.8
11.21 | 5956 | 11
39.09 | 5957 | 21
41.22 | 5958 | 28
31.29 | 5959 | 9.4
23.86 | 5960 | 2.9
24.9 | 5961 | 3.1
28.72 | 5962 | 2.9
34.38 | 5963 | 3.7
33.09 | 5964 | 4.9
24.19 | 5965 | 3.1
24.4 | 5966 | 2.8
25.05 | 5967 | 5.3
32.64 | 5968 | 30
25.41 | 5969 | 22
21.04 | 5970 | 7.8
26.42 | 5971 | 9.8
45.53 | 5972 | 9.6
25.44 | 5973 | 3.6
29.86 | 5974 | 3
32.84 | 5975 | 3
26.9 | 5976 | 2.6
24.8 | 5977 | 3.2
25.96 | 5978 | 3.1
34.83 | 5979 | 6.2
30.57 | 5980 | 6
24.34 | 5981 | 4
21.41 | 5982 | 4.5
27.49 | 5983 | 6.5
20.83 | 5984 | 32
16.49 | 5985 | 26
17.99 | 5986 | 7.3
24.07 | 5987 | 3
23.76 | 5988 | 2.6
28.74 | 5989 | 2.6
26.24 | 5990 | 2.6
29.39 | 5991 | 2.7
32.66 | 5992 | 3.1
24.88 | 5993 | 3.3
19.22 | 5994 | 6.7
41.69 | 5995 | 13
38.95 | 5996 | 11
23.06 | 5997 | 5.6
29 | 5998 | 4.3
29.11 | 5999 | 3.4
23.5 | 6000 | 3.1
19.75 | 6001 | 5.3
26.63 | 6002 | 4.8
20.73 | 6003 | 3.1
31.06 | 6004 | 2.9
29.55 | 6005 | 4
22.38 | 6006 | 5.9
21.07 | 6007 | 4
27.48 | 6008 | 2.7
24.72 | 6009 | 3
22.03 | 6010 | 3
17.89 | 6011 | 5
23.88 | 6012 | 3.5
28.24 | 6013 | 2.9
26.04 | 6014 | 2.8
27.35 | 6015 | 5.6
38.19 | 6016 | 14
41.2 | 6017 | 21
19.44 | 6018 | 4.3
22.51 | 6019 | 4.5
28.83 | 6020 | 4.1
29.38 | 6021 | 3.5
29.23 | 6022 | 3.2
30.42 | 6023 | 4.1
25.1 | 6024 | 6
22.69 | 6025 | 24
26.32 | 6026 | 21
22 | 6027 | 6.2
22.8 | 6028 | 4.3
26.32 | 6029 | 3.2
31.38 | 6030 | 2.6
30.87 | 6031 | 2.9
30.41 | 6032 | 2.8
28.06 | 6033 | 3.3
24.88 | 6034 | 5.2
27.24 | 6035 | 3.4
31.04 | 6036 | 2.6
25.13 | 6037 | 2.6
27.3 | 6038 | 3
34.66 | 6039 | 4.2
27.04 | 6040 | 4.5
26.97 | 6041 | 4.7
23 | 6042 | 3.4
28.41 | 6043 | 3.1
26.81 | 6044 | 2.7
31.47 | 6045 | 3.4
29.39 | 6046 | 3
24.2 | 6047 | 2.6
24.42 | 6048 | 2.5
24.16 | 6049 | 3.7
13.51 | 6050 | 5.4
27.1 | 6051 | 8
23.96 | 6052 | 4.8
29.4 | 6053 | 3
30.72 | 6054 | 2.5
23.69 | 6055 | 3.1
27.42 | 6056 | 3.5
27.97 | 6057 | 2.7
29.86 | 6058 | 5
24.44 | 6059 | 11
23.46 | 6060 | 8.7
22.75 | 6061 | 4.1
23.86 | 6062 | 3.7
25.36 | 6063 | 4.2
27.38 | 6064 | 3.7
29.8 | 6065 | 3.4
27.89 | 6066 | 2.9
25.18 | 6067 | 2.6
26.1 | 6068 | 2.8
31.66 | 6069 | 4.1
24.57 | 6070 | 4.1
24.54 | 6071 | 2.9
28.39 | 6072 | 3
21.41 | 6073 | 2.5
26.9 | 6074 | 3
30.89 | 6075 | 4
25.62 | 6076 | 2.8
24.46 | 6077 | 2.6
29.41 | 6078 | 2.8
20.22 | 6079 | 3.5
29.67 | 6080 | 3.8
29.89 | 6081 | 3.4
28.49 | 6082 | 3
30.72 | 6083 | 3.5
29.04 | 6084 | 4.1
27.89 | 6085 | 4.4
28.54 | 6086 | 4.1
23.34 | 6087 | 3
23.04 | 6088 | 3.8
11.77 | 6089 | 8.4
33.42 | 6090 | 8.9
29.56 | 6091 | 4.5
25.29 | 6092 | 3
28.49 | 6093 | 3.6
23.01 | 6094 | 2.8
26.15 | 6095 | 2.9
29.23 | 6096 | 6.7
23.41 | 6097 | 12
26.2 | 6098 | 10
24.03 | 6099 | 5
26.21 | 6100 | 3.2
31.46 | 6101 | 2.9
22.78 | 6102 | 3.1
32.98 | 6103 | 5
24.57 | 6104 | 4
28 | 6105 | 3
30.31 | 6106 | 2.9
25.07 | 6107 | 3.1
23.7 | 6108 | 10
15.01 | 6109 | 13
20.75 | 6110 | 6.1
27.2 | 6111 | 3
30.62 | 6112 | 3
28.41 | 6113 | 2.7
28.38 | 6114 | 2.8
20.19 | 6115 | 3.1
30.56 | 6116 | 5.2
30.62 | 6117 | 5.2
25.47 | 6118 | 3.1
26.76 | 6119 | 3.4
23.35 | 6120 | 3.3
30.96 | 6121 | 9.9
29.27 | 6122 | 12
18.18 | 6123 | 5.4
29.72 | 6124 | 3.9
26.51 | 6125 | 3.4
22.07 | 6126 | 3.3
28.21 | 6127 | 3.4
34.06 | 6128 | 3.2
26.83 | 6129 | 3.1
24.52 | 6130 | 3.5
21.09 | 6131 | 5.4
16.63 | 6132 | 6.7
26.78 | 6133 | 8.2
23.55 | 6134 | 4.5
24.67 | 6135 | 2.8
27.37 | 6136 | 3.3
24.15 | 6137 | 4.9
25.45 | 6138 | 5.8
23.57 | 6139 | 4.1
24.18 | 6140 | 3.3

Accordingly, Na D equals 2.0 A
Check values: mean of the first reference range 22.9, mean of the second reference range 25.2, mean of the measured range 22.2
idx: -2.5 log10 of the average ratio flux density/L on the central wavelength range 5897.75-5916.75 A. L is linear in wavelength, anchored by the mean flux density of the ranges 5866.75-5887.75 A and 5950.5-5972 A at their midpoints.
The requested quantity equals 0.11 mag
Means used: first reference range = 24.2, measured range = 23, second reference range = 27.8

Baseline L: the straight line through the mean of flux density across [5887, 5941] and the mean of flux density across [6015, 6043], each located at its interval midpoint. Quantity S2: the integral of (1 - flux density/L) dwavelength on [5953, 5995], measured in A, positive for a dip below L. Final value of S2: -1.8 A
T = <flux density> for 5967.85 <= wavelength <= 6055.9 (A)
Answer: 26.8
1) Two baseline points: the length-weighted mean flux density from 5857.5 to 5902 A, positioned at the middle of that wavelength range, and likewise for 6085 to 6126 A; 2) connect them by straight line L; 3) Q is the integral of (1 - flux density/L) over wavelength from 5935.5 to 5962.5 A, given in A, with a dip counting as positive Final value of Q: -3.1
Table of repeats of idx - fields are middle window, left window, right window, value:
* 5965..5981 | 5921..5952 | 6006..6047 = -0.090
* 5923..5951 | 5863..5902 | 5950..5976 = 0.043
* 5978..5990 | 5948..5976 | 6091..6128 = 0.143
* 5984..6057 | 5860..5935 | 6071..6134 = -0.061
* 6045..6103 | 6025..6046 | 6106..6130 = 0.026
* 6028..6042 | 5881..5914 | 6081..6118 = -0.121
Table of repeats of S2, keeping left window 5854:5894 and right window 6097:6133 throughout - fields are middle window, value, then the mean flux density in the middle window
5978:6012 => -1.2 A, 25.8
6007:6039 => -2.4 A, 27.1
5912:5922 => -0.4 A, 25.2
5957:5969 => -2.5 A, 29.7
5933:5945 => -1.2 A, 26.8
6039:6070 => -1.1 A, 26.4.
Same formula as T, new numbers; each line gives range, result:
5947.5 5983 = 28.1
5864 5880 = 23.1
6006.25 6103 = 26.6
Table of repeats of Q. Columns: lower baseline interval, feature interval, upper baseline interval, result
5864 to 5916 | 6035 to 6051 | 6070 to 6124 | -0.68 A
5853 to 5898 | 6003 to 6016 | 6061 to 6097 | 0.05 A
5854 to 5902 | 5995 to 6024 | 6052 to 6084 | -1.32 A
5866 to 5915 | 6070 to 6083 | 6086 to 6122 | -0.51 A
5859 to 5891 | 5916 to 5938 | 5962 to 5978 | 0.98 A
